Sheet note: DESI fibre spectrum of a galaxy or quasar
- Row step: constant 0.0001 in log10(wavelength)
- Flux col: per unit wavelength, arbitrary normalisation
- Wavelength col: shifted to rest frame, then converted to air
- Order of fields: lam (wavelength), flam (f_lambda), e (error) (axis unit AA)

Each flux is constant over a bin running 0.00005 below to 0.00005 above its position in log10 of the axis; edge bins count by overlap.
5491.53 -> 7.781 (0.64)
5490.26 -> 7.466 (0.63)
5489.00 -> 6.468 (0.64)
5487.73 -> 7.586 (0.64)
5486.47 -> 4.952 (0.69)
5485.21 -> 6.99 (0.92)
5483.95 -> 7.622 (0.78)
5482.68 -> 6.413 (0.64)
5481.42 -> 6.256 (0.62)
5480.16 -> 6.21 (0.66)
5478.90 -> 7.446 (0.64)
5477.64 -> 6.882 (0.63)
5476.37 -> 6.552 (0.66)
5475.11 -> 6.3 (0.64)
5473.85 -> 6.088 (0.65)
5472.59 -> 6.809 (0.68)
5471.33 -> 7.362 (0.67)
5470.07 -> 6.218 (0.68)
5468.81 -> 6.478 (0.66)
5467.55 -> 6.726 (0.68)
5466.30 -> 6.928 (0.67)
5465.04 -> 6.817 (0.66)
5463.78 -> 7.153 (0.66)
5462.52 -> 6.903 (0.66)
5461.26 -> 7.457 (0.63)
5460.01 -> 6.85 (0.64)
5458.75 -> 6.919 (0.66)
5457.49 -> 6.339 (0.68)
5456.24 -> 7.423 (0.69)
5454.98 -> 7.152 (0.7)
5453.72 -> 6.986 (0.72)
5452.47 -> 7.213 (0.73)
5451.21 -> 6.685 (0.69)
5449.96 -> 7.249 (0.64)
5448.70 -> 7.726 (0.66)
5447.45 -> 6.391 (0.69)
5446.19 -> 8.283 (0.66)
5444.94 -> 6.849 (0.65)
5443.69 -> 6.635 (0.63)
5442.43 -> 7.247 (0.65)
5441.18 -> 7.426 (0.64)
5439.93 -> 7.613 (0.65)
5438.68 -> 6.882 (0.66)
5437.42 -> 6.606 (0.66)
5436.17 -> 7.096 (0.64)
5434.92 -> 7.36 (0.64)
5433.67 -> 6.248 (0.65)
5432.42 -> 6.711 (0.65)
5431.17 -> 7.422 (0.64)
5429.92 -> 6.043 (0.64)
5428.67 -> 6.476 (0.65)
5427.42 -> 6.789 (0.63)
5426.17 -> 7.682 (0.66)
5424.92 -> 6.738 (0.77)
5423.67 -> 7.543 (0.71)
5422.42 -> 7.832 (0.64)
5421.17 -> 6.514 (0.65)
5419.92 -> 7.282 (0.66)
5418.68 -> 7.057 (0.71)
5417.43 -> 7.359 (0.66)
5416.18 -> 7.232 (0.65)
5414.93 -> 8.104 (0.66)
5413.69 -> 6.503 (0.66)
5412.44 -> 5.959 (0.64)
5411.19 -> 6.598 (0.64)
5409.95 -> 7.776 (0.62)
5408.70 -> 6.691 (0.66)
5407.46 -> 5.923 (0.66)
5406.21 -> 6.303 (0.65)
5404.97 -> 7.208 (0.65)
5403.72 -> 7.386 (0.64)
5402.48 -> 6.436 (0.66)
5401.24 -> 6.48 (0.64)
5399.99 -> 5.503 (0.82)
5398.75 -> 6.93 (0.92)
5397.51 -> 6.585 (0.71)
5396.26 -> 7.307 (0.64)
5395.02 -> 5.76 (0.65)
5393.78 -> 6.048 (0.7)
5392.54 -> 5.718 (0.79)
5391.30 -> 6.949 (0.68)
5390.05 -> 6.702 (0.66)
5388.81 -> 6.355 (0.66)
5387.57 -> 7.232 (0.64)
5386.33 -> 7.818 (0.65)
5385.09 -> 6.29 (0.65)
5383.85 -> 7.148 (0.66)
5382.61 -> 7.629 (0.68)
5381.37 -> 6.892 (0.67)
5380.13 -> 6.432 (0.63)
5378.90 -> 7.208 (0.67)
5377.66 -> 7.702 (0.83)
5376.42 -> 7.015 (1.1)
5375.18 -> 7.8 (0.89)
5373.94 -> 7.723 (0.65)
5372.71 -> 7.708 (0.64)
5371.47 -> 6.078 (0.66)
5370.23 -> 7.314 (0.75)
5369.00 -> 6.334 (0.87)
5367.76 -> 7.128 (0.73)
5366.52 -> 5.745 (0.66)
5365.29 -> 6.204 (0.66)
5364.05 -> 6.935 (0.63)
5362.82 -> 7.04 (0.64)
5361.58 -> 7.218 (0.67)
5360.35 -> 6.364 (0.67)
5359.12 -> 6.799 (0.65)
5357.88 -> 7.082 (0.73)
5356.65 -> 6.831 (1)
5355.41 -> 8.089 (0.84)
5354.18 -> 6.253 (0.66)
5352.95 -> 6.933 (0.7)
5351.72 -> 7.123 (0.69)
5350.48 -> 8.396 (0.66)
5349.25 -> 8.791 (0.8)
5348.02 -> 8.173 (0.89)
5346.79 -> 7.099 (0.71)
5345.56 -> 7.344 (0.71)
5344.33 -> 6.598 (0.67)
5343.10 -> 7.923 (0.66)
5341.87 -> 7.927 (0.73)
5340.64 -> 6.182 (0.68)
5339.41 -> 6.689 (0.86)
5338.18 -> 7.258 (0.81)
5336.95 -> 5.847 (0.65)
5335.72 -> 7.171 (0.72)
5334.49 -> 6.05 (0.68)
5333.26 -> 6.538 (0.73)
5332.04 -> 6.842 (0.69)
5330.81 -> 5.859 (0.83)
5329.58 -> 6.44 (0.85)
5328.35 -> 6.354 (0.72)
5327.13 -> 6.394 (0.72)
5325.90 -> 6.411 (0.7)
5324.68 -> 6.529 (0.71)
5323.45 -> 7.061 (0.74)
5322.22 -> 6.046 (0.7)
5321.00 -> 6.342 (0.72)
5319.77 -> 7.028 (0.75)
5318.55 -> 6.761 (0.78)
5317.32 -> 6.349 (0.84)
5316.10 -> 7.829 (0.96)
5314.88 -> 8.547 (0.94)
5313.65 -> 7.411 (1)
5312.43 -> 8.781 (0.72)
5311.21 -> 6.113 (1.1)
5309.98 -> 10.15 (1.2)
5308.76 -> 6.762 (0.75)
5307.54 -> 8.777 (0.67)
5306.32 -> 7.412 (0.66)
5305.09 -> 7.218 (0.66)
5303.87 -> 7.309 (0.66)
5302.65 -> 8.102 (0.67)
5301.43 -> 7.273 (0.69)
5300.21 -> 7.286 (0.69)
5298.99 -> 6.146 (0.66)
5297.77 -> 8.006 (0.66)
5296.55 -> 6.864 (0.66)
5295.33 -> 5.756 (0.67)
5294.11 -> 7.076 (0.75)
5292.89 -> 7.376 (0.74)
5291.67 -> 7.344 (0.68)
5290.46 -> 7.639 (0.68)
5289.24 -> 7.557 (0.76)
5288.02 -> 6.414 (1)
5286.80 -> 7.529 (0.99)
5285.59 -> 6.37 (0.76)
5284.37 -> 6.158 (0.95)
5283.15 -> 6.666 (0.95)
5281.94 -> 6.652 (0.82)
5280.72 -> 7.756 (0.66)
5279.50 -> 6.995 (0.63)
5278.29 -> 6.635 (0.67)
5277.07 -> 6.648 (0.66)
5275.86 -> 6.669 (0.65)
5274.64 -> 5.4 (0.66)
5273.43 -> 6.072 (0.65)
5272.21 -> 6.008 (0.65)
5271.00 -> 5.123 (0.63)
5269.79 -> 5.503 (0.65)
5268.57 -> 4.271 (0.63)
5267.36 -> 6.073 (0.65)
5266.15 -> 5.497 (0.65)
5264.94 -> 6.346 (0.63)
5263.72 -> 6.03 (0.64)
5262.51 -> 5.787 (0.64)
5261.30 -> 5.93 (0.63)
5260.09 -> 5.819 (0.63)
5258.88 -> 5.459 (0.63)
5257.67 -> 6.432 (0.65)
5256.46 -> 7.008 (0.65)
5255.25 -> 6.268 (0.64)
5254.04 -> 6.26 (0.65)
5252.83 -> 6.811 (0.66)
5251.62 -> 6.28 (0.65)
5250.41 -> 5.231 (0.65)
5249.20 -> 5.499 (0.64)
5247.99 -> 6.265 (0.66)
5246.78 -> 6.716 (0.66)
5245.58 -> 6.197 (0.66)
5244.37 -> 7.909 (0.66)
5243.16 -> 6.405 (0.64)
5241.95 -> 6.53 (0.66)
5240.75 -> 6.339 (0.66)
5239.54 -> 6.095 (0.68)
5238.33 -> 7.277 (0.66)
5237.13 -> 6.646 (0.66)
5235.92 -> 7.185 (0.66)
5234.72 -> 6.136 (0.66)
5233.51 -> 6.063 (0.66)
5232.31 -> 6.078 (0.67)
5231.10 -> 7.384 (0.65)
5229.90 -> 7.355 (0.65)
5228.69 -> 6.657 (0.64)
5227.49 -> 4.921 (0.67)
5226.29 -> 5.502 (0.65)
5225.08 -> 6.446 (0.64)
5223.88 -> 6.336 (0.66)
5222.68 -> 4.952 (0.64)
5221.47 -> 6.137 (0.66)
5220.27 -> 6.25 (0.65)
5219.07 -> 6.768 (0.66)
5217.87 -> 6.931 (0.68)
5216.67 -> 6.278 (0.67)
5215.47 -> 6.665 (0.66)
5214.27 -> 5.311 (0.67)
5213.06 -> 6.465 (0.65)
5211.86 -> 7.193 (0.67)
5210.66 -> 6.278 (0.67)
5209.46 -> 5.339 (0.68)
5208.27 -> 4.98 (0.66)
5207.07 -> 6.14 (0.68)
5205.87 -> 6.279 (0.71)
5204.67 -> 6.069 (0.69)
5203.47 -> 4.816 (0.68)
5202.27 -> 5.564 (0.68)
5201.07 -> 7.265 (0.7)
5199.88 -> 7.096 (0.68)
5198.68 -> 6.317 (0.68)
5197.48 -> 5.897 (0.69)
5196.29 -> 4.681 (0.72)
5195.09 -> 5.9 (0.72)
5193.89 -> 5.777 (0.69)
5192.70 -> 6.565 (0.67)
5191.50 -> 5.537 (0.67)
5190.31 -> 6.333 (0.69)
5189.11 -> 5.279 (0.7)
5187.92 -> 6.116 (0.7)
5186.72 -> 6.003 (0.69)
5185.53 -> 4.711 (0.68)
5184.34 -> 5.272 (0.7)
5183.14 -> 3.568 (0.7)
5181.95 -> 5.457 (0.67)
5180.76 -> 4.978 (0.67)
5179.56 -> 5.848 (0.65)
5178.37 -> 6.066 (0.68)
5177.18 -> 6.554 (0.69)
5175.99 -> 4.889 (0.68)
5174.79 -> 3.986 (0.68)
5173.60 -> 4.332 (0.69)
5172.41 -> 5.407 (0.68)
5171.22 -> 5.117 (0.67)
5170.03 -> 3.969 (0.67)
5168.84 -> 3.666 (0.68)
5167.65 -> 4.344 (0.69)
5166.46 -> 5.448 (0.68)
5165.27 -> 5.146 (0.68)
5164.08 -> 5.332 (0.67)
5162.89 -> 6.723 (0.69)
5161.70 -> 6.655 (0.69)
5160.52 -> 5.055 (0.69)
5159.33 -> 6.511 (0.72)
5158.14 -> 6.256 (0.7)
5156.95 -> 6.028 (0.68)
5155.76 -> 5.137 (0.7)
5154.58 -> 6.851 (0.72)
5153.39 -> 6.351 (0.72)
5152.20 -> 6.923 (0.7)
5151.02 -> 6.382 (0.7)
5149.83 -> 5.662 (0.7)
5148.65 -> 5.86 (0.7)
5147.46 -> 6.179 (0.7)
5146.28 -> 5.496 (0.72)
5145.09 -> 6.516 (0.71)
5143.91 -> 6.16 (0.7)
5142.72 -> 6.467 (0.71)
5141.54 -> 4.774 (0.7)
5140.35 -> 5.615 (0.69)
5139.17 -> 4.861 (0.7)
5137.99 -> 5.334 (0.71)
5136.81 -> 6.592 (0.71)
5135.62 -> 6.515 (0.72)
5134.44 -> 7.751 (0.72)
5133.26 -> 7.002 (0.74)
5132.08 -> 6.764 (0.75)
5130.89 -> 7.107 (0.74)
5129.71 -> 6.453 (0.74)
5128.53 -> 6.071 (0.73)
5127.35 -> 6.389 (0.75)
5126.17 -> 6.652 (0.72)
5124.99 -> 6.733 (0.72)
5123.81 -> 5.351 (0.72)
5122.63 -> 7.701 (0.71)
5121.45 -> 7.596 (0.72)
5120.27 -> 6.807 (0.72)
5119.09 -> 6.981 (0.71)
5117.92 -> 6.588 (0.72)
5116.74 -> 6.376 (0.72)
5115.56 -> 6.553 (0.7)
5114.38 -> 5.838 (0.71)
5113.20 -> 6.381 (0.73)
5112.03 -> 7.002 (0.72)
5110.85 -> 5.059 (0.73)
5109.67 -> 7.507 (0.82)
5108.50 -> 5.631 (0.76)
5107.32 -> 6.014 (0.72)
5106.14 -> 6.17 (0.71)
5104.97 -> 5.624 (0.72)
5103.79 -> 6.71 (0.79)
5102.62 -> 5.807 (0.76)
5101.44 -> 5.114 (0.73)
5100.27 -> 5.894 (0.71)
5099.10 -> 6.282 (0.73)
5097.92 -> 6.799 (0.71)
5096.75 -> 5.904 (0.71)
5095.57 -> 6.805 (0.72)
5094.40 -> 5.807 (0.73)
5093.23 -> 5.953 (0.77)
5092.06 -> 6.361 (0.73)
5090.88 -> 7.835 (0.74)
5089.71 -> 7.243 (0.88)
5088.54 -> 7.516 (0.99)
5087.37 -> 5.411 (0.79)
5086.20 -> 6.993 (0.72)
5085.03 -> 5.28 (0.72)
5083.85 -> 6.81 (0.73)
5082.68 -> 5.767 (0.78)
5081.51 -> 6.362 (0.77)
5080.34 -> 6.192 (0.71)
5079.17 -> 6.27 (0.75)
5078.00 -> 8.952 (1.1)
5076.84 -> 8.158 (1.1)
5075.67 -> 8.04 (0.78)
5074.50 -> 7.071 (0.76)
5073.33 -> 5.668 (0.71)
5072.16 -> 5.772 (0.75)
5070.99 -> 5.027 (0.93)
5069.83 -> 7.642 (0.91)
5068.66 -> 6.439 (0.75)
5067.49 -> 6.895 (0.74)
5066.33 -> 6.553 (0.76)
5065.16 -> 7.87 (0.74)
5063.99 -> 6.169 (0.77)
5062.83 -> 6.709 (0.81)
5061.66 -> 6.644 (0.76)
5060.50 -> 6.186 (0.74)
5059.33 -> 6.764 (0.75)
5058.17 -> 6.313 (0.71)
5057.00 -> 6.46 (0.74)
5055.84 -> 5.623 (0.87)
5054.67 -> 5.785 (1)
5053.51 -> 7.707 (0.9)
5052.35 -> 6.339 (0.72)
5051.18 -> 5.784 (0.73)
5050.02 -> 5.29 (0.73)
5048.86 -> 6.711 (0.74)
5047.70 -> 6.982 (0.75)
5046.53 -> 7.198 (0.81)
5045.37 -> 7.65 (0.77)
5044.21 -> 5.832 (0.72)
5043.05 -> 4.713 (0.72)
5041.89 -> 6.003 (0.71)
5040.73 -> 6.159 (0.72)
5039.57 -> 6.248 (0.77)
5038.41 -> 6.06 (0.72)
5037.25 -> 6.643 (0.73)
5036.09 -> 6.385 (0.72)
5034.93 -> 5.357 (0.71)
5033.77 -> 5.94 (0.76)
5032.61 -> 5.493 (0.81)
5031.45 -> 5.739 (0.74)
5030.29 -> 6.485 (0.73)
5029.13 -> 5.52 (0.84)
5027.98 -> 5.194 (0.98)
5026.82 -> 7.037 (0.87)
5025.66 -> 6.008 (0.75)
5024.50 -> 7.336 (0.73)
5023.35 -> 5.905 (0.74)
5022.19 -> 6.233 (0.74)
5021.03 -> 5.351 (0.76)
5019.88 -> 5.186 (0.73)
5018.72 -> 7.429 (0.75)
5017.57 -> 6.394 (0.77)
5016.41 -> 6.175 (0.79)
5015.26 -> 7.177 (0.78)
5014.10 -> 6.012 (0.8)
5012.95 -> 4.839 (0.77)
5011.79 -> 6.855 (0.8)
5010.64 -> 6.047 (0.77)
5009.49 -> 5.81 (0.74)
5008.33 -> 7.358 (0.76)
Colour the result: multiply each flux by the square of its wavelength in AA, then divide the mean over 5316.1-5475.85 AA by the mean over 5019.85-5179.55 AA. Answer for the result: 1.25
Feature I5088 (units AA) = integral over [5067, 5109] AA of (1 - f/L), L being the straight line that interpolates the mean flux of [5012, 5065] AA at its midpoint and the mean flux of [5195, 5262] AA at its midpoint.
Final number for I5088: -1.52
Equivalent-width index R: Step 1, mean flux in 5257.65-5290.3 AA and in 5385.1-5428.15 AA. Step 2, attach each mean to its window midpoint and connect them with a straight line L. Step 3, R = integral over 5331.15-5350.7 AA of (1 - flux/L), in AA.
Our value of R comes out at -1.8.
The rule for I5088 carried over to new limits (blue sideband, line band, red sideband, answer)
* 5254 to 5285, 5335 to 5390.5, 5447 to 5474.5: -4.9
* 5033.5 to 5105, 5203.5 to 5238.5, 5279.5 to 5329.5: 3.3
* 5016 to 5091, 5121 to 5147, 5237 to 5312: 0.5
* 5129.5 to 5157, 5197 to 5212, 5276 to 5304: 1.1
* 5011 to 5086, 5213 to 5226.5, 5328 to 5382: 1.1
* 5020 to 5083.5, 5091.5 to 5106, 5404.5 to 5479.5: 0.8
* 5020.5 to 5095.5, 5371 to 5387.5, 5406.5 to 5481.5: -0.9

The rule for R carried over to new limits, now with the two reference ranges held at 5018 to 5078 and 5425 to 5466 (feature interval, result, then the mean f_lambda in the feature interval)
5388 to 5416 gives 1.3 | 6.62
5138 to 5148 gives 1.2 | 5.73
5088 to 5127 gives 0.2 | 6.44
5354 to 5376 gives -0.2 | 6.94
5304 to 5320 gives -2.0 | 7.63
